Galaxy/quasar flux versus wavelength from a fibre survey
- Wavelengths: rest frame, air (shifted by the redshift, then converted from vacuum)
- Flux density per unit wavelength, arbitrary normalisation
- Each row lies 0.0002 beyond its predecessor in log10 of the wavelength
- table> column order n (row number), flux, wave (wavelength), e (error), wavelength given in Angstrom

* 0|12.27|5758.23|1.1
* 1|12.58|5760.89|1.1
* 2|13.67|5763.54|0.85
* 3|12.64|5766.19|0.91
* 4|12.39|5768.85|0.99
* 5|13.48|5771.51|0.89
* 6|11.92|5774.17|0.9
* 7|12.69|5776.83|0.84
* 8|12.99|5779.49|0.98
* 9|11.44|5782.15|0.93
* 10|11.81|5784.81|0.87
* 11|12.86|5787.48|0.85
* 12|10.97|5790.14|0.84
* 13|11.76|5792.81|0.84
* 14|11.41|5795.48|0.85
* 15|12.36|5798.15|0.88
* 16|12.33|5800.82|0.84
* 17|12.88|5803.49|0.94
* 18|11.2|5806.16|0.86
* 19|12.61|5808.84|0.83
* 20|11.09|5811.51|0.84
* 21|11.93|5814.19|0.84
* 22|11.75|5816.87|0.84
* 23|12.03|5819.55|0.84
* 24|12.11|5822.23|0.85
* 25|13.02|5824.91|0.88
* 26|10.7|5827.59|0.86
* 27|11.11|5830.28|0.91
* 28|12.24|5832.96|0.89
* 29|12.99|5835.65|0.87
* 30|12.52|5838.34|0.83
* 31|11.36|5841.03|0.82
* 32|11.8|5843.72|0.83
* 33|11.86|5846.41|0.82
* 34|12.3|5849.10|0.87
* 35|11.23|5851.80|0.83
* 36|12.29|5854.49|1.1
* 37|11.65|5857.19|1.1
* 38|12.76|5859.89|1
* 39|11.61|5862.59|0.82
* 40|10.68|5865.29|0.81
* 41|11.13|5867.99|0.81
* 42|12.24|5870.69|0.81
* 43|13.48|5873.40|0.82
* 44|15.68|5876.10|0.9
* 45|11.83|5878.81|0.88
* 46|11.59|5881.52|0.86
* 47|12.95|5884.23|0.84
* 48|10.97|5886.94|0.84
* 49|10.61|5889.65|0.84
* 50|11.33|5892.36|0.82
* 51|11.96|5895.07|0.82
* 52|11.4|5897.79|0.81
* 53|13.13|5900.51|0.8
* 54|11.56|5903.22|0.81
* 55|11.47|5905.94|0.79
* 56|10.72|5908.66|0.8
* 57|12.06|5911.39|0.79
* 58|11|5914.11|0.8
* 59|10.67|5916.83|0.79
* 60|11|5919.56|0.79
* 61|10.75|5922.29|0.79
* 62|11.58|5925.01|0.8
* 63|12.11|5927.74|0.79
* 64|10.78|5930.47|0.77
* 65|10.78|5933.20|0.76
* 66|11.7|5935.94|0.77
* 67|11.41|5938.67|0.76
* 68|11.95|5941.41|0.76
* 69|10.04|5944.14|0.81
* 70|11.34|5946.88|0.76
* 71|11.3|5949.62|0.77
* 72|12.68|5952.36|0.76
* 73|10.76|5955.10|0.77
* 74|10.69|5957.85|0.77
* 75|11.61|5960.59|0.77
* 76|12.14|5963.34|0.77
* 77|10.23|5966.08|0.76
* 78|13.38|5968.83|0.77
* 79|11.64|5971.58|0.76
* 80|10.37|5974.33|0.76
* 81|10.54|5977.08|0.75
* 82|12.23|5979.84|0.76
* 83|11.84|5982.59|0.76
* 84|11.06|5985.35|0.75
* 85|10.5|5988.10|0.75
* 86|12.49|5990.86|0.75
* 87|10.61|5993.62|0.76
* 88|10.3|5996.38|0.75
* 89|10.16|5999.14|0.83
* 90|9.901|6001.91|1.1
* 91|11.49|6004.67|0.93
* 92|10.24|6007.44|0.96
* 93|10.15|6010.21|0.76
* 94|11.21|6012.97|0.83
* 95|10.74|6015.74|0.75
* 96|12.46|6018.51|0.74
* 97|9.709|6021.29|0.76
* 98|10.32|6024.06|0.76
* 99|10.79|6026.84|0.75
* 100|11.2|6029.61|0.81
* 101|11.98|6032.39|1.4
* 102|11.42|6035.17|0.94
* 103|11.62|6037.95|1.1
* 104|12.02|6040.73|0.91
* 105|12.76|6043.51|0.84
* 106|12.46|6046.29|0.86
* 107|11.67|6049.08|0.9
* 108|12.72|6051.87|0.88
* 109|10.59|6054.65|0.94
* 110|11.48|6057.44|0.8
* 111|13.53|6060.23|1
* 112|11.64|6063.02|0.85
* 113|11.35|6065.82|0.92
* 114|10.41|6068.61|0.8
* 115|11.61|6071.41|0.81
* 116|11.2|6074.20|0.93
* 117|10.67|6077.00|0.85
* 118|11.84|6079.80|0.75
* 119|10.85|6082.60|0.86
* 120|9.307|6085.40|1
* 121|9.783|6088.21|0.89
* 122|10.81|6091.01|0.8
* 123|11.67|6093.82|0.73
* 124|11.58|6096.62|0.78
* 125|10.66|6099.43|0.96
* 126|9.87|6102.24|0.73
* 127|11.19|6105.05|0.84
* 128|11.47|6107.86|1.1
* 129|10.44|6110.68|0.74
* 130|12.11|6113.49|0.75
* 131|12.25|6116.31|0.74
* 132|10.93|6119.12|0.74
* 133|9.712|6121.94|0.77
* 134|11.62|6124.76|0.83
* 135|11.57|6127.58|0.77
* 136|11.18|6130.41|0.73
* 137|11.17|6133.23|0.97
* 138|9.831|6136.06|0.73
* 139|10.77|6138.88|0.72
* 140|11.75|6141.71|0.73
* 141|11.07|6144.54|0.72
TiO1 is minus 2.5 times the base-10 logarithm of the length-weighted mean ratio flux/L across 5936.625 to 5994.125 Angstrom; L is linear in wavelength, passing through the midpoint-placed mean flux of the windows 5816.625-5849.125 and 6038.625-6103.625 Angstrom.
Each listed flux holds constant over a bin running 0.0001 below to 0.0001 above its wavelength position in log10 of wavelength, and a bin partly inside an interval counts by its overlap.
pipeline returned 0.022 mag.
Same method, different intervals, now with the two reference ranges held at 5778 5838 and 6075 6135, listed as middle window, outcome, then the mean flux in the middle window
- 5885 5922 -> 0.03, 11.4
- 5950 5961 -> 0.01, 11.4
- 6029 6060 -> -0.07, 11.9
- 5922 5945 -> 0.03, 11.3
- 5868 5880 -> -0.12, 13.1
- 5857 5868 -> 0.02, 11.6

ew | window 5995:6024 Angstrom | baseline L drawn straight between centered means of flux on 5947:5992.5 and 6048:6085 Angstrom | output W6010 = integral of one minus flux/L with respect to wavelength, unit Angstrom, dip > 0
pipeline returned 2.1 Angstrom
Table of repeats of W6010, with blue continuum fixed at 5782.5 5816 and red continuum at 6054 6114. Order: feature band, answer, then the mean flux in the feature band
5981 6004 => 0.94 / 10.9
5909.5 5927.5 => 0.54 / 11.2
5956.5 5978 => 0.16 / 11.3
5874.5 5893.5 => -0.80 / 12.2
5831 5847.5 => -0.41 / 12.1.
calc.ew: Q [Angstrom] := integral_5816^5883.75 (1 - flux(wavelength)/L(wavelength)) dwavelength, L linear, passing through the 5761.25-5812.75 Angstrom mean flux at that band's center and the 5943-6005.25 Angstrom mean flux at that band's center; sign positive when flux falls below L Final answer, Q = -1.2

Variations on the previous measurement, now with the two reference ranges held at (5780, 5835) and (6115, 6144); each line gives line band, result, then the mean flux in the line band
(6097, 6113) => 0.4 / 10.9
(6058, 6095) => 0.3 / 11.1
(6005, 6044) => 0.6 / 11.2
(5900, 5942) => 0.9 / 11.4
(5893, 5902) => -0.3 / 12.1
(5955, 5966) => 0.3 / 11.2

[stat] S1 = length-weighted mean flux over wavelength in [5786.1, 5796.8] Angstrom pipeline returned 11.7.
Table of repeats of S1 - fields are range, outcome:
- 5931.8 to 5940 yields 11.3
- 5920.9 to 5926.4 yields 11.2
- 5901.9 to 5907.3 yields 11.5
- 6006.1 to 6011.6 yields 10.2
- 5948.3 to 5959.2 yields 11.4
